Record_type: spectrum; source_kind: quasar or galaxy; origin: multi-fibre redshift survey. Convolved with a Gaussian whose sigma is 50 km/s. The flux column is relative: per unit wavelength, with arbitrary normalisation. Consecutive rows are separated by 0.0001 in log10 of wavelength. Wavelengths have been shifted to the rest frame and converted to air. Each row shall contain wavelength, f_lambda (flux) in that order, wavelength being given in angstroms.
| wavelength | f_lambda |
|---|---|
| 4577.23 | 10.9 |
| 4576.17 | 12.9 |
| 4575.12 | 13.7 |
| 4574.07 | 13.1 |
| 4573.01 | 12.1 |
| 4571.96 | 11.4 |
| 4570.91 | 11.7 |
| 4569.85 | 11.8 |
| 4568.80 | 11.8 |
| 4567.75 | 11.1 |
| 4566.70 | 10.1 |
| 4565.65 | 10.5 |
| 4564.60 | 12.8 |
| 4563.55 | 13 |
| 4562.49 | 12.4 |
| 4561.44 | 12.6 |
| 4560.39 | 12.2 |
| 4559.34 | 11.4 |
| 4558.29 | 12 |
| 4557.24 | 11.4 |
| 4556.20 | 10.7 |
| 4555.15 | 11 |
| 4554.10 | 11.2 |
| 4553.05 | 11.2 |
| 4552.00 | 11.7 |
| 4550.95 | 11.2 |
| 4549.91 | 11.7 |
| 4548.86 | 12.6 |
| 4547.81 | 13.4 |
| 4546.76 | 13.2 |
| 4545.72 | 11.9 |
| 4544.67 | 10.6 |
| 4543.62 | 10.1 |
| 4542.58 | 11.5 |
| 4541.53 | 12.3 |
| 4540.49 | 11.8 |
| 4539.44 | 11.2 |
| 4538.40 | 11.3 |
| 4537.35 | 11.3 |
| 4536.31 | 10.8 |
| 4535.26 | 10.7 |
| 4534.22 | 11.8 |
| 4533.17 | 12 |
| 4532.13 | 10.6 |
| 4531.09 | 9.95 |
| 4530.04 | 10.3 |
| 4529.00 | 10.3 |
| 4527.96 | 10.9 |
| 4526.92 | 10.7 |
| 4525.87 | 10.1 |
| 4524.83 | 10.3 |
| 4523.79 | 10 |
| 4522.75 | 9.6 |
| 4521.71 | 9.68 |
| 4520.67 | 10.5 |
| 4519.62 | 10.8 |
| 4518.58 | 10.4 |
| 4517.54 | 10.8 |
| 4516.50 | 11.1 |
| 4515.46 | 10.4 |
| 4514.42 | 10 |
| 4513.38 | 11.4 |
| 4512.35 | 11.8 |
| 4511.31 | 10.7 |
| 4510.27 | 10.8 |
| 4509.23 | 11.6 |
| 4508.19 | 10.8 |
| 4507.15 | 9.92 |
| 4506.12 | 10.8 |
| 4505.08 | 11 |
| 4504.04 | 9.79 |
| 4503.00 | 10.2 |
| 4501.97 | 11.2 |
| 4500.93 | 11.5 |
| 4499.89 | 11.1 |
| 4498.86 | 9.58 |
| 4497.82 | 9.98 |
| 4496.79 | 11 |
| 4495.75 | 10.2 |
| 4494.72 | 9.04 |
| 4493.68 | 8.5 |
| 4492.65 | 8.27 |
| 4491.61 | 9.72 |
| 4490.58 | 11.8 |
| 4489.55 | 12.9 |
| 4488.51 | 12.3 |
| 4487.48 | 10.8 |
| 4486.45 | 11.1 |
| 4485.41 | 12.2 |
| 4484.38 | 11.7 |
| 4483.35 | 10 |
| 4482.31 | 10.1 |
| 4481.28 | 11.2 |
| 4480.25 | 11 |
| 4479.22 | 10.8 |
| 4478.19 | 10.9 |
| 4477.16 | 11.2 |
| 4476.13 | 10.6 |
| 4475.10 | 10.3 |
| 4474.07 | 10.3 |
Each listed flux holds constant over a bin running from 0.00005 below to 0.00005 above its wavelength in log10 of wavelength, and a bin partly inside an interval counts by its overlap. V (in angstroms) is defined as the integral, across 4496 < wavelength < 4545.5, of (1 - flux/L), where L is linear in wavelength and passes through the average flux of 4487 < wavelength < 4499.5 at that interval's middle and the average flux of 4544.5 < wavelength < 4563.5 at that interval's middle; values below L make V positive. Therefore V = 1.2 angstroms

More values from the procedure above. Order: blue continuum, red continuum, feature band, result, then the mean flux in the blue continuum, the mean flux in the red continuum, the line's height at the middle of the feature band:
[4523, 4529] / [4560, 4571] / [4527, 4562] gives -1.19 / 10.4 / 11.8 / 11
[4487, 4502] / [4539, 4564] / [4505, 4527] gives 0.76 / 10.5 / 11.8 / 11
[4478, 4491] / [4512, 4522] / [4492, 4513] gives 1.08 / 11.3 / 10.7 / 11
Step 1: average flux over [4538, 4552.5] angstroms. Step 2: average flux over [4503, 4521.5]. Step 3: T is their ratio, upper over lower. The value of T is 1.1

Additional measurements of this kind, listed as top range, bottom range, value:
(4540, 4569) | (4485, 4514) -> 1.09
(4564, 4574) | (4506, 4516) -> 1.07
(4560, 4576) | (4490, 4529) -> 1.15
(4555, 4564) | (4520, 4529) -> 1.16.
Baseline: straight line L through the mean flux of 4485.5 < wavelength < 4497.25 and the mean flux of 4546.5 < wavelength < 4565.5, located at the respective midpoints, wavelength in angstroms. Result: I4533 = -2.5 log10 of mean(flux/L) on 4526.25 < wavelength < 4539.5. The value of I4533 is 0.05 mag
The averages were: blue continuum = 10.6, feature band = 10.9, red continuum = 11.9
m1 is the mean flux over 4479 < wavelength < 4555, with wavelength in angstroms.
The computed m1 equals 10.9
